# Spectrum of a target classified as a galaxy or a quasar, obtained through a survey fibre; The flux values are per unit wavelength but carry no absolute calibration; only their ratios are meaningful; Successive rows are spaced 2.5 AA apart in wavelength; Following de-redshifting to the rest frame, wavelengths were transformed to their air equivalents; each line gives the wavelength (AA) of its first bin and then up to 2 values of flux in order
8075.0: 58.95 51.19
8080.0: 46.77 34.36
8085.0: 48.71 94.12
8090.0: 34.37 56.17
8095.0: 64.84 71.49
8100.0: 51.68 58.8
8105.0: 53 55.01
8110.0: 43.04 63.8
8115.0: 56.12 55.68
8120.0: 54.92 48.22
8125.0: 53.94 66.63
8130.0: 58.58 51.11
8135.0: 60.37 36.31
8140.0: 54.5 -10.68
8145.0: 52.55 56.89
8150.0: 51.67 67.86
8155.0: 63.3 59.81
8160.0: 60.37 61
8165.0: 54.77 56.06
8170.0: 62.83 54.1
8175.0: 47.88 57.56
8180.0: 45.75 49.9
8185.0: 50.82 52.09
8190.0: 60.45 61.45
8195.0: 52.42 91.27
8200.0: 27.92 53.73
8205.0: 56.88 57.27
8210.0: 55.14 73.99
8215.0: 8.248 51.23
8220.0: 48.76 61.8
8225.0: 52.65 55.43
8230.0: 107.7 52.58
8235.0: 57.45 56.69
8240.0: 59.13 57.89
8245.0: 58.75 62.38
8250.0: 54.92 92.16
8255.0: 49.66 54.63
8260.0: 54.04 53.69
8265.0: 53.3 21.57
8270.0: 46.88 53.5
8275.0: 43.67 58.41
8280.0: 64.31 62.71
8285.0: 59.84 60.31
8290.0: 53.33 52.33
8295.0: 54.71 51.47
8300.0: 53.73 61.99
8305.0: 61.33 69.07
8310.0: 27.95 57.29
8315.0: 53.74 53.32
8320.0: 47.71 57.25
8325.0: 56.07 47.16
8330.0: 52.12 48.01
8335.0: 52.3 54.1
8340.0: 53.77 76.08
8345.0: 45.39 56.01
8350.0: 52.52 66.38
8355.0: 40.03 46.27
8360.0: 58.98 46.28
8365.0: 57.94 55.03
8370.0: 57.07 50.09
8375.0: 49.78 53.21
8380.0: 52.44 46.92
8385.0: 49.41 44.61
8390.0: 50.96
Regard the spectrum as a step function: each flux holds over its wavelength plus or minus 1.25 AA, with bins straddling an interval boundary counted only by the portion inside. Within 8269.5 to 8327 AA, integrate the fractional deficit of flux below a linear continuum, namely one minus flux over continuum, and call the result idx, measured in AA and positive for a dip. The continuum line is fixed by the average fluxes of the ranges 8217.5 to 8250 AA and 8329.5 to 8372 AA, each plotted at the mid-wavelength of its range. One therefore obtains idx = 2.02 AA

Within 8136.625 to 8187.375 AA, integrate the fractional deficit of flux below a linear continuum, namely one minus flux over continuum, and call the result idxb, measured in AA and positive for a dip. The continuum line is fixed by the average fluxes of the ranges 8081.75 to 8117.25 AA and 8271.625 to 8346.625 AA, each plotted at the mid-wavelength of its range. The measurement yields 3.7 AA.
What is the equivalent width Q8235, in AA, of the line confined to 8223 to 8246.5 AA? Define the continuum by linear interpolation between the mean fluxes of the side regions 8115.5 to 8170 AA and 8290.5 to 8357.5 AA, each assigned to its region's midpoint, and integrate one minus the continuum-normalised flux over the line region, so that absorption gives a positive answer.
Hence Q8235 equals -3.7 AA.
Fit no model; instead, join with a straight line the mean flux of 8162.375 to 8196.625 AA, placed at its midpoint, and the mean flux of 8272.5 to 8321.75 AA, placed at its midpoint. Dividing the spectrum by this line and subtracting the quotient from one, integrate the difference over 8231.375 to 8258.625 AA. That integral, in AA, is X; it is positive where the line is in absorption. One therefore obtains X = -2.3 AA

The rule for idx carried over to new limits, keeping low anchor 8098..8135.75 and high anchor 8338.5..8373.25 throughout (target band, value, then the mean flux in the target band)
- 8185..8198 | -1.3 AA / 60.7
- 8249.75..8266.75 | -1.0 AA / 58.1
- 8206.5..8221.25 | 1.7 AA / 49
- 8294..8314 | 0.0 AA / 54.7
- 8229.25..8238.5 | -2.0 AA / 66.8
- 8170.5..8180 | 0.4 AA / 53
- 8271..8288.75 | -0.8 AA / 57.4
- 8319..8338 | 1.0 AA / 51.8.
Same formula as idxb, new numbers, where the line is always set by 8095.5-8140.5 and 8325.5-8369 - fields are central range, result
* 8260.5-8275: 2.2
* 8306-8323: 0.5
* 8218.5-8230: -1.2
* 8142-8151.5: 2.2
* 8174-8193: 0.6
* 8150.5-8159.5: -1.2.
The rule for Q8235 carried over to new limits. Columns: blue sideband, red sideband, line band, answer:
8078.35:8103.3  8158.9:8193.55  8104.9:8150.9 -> 4.26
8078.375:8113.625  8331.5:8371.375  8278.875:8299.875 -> -1.04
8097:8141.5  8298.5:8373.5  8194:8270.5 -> -2.92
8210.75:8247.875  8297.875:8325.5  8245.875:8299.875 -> 0.69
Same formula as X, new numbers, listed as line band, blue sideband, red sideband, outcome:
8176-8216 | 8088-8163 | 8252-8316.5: 0.4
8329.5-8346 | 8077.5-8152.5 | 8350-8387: -0.9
